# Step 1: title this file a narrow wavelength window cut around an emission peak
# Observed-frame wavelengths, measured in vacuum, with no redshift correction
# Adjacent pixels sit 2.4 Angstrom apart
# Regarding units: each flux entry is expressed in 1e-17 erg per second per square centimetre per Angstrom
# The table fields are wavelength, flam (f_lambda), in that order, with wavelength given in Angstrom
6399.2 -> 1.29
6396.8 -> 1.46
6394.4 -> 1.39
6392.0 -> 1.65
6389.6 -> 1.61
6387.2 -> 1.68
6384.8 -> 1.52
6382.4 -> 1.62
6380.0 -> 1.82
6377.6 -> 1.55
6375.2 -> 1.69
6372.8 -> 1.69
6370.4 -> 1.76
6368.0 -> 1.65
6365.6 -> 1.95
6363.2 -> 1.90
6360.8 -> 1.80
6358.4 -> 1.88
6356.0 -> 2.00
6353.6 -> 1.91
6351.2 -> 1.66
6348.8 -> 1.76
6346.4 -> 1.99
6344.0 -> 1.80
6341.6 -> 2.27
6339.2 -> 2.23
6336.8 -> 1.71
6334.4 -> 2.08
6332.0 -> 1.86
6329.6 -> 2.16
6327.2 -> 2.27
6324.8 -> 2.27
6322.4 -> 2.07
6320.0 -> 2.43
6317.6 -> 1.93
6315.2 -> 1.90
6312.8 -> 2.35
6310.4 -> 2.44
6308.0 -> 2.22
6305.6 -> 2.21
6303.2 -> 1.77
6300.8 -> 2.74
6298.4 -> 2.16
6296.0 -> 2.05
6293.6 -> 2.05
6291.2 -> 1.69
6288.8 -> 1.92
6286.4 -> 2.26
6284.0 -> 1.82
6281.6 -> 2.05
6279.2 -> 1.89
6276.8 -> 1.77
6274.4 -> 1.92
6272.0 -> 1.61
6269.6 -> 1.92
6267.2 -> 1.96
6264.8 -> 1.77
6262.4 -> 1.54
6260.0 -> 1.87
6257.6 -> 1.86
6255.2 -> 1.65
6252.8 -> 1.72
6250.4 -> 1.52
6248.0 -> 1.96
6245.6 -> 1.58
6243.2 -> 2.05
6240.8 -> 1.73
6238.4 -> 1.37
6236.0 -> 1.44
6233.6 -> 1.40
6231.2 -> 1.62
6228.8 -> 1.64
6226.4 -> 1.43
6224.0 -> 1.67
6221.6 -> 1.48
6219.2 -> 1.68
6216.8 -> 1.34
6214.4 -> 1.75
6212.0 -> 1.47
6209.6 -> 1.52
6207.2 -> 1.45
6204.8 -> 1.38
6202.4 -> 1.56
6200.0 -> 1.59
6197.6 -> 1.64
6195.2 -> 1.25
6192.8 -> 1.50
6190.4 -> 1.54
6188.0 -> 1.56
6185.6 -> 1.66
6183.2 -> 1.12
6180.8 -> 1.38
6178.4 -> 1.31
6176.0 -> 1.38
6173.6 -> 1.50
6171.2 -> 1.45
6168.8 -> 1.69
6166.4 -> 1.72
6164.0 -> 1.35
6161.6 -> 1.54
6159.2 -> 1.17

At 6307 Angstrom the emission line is Mg II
